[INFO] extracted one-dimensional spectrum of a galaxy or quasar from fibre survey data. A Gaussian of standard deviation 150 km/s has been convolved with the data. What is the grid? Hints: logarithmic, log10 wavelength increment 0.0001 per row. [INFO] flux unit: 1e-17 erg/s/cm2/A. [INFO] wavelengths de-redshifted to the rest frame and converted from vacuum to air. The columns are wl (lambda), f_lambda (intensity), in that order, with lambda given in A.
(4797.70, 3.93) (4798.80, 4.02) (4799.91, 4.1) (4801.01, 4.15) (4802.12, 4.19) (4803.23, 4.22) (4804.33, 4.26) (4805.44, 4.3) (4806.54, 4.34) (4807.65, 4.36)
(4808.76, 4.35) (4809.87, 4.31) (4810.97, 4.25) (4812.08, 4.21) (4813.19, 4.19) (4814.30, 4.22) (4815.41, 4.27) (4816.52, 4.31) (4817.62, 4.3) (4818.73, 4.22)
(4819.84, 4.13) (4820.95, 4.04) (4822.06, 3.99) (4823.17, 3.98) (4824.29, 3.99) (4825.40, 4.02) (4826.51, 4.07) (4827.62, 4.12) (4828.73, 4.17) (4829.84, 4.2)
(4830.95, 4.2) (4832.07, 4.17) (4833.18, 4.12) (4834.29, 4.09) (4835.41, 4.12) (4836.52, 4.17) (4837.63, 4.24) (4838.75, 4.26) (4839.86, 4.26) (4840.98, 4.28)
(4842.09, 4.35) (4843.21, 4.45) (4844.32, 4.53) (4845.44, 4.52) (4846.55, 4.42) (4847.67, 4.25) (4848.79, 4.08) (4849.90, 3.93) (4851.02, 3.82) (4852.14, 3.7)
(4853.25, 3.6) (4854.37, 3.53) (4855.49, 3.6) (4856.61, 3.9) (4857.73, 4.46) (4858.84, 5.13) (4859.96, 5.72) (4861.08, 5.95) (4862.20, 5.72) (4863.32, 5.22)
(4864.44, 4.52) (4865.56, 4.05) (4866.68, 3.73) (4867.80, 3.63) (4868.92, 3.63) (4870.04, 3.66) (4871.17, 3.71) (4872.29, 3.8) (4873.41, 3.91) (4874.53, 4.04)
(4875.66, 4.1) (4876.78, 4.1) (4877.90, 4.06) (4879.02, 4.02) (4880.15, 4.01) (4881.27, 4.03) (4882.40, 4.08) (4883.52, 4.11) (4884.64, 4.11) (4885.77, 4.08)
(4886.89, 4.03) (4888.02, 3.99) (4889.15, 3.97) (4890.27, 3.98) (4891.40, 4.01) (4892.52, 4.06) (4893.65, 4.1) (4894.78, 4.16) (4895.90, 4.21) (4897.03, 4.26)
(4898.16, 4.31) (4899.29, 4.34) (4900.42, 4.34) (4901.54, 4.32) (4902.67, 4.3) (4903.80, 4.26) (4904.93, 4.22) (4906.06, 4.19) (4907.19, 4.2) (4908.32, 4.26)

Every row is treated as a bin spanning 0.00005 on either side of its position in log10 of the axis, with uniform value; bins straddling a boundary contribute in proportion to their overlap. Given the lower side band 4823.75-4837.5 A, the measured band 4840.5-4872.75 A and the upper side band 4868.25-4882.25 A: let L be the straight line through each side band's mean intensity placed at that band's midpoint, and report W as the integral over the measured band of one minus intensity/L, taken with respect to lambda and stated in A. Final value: -2.1 A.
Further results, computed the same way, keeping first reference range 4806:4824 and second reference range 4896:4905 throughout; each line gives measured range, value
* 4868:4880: 1.0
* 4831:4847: -0.2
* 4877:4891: 0.8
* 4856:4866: -1.7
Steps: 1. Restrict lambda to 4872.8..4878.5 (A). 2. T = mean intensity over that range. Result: 4.04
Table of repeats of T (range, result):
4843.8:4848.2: 4.43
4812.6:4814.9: 4.2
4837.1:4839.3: 4.24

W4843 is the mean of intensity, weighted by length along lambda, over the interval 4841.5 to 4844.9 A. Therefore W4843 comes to 4.44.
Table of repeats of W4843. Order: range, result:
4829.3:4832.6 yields 4.18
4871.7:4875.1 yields 3.91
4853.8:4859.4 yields 4.12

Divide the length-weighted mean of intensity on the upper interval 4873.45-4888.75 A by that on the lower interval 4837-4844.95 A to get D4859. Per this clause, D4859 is 0.9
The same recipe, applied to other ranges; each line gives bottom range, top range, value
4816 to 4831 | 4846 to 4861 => 1.02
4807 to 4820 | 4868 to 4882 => 0.92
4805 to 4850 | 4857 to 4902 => 1.01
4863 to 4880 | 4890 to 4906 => 1.05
